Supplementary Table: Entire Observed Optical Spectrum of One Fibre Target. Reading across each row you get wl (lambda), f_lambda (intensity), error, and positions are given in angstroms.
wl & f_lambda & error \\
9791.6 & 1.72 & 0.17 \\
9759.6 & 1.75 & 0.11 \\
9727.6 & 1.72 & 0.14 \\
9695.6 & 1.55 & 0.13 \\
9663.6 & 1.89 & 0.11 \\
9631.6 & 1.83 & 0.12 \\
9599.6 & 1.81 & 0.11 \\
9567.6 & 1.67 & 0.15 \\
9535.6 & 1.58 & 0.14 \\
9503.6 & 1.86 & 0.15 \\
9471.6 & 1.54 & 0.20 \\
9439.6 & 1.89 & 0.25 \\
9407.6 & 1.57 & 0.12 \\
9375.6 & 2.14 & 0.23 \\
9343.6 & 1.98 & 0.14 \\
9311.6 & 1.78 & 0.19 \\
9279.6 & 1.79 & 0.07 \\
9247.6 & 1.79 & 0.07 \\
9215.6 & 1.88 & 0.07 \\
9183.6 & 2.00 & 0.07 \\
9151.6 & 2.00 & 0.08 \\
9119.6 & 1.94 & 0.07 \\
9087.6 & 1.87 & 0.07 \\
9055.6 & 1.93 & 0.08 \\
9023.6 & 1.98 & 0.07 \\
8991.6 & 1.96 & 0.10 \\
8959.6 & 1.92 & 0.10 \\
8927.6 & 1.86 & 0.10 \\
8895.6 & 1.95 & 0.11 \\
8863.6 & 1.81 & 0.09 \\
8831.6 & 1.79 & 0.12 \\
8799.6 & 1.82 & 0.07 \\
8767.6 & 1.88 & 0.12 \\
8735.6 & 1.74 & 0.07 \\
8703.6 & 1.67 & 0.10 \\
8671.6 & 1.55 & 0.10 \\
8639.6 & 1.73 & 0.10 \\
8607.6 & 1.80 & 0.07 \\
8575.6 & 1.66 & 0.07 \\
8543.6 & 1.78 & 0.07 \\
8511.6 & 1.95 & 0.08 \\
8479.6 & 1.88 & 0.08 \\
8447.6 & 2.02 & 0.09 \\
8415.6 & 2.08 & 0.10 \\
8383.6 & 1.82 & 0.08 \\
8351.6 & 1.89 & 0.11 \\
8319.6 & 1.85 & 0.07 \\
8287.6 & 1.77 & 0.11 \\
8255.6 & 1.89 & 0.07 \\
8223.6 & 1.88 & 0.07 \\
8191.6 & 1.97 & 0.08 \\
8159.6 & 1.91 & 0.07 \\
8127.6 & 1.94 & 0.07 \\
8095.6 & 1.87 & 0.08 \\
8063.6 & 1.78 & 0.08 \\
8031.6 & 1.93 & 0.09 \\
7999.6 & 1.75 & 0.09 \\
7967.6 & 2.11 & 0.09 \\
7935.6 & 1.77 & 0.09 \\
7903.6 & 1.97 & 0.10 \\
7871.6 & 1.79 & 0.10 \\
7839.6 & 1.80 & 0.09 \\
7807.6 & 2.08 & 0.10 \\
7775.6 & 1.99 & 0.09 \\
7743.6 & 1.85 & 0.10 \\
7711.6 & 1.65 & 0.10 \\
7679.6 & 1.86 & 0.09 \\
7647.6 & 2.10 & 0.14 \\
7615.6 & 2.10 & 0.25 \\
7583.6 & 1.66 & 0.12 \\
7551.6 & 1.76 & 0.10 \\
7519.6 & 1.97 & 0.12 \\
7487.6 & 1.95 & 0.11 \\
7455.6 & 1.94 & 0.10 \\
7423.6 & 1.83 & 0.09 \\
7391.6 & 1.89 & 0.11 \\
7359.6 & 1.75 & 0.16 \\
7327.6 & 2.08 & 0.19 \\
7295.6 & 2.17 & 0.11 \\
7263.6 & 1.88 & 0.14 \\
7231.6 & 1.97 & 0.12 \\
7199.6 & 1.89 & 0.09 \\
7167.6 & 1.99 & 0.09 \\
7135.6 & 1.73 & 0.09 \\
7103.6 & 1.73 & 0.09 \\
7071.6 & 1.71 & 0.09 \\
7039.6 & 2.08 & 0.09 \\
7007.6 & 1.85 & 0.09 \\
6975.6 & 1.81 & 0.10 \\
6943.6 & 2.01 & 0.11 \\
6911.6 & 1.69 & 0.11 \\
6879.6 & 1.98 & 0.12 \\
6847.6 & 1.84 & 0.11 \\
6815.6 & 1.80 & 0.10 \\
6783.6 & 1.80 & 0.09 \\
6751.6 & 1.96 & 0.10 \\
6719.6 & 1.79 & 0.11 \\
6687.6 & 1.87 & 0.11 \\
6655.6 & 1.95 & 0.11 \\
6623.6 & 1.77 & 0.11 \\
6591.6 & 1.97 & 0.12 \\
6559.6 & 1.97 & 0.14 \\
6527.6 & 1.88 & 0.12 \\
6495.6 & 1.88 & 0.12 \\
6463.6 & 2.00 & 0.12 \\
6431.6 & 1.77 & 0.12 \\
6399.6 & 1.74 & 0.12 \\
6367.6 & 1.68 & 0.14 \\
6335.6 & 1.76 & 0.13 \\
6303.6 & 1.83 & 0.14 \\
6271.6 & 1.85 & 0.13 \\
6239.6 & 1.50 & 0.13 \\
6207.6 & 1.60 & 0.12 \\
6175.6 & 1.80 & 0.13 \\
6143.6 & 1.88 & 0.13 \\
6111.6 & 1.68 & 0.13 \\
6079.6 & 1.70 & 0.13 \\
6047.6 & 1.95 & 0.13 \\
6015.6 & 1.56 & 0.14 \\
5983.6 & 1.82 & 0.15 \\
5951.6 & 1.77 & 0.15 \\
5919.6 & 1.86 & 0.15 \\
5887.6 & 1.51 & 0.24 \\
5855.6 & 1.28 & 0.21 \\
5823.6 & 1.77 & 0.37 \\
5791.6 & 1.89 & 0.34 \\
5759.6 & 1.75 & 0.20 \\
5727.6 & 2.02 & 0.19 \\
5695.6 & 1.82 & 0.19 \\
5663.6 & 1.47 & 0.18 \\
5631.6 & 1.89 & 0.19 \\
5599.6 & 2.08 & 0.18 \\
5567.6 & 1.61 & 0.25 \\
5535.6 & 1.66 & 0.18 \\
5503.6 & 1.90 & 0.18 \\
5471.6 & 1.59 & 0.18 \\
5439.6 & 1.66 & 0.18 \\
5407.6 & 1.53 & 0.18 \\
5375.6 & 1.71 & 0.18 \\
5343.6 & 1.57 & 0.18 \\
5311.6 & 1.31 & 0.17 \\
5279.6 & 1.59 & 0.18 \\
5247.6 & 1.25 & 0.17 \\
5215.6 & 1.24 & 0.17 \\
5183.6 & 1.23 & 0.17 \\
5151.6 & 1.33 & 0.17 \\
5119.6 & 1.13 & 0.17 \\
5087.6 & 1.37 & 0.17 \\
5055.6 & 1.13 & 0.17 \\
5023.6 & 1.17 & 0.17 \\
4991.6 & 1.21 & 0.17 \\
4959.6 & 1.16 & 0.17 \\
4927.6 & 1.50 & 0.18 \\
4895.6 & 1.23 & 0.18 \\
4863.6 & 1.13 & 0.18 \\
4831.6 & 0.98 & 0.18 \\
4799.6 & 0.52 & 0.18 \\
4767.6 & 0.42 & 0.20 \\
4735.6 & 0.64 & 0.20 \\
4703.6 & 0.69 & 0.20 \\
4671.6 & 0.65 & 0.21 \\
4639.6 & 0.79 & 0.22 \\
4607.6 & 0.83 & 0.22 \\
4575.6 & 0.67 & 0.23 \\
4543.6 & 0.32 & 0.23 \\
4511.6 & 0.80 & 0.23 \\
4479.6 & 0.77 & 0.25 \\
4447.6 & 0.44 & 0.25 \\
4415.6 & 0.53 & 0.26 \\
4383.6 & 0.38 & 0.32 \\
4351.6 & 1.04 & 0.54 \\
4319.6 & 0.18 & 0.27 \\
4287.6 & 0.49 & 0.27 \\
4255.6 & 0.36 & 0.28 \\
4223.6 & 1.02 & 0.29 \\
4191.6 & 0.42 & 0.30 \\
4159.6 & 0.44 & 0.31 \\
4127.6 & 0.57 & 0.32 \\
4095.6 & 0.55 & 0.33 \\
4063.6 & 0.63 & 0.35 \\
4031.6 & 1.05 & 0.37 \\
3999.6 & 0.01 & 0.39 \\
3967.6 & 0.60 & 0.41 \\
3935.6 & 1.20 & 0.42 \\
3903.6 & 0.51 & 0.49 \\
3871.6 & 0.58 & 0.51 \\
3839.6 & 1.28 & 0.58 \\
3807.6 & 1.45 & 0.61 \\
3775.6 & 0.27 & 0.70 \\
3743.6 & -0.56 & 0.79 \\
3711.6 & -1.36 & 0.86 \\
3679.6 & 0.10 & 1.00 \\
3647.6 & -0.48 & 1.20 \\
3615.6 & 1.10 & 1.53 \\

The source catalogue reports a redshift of 0.208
